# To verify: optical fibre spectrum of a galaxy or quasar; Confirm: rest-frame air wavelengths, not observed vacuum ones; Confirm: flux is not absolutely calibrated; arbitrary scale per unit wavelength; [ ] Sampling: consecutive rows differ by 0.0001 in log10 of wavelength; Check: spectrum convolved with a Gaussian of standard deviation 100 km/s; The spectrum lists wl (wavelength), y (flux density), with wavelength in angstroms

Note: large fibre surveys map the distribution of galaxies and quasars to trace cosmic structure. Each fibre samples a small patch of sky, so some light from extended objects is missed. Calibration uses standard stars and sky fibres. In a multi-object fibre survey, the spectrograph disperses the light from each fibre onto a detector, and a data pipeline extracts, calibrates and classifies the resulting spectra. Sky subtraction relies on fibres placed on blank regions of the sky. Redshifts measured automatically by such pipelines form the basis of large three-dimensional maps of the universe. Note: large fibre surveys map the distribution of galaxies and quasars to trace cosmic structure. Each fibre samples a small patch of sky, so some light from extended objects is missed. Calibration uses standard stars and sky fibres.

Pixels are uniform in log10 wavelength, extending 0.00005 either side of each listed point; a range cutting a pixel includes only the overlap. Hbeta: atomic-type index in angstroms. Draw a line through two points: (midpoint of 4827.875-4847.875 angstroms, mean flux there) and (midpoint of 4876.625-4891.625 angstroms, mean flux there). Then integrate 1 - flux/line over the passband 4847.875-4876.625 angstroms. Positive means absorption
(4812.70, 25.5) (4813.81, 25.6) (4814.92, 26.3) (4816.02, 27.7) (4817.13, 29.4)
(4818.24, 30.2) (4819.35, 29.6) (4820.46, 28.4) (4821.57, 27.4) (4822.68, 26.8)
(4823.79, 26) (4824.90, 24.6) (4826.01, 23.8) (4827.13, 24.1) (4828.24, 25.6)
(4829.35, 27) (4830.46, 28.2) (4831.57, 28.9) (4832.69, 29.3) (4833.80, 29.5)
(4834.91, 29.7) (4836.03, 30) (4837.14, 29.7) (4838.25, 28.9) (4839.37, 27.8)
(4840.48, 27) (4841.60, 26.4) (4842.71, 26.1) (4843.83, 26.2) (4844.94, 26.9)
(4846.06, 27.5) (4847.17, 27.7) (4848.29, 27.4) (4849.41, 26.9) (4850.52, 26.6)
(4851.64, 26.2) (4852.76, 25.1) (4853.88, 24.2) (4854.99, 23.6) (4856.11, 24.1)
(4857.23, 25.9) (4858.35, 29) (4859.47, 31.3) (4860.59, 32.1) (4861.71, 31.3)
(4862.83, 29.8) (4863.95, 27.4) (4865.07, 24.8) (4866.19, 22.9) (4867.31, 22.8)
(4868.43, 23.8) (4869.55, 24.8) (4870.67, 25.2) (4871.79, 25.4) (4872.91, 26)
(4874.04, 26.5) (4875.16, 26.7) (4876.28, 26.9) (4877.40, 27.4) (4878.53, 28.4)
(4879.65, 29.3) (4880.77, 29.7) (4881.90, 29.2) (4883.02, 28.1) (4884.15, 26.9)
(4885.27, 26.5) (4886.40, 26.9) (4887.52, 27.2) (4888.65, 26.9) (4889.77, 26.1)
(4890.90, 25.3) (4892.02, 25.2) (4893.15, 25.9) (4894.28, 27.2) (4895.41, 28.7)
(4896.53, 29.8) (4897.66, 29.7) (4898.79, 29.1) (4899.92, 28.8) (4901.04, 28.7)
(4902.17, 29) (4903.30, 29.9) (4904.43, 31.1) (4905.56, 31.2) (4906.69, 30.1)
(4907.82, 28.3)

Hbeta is 1.4 angstroms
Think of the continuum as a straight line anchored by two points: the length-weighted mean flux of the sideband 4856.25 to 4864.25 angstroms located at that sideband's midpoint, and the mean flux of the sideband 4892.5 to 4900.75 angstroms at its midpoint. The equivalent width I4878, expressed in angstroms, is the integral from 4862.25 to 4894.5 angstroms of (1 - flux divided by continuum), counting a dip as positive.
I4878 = 2.6 angstroms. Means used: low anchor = 29.3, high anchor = 28.4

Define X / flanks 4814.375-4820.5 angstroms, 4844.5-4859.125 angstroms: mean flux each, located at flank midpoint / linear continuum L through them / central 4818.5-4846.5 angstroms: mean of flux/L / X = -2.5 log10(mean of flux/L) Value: 0.01 mag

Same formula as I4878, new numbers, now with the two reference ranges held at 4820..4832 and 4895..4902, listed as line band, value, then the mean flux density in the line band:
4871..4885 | 0.4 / 27.5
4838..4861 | 0.3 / 26.9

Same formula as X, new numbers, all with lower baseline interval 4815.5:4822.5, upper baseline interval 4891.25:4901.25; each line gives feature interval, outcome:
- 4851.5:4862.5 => 0.04 mag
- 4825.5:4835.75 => 0.05 mag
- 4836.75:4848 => 0.04 mag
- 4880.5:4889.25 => 0.02 mag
